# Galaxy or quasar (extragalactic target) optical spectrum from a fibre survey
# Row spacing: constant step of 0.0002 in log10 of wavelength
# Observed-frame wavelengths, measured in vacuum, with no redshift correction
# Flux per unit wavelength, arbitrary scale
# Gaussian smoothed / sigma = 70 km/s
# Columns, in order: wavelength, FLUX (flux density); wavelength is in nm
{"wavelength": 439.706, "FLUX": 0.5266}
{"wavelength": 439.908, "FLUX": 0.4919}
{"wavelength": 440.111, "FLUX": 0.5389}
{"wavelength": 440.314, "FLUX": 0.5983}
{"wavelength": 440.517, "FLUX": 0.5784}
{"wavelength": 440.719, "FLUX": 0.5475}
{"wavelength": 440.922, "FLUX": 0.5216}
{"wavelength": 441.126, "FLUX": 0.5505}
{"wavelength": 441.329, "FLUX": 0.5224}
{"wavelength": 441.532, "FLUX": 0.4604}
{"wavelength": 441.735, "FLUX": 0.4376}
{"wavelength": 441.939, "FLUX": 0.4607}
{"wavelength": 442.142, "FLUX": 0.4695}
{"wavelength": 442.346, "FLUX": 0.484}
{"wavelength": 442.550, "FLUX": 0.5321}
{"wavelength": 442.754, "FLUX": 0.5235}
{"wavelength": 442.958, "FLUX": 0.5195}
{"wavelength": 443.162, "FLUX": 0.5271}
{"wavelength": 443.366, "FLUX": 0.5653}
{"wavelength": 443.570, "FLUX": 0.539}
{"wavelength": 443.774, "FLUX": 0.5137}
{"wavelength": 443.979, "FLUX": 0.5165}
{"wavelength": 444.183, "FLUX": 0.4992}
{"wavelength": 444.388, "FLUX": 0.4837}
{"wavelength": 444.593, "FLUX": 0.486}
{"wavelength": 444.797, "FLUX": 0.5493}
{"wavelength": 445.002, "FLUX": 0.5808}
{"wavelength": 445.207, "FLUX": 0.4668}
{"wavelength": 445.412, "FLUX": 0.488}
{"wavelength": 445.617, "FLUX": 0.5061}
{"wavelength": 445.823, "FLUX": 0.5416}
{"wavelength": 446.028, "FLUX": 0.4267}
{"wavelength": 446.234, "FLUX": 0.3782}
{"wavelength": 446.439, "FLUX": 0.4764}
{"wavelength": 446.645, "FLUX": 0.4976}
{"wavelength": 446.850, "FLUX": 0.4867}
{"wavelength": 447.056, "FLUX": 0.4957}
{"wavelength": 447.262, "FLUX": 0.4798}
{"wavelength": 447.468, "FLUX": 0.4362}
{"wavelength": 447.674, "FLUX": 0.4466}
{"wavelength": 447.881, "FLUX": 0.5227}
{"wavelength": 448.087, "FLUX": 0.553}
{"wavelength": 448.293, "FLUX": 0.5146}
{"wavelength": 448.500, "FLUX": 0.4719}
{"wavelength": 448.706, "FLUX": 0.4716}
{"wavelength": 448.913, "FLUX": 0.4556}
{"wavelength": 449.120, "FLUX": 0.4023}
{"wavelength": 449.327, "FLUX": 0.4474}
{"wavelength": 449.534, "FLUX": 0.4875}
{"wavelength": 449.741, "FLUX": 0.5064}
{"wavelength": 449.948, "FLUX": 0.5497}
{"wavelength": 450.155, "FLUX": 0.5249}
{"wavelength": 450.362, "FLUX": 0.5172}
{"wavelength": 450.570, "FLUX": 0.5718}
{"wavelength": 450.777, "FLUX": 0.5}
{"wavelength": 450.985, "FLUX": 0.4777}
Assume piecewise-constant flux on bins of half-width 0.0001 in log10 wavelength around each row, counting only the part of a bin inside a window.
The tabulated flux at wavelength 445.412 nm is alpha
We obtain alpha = 0.488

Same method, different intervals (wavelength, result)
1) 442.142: 0.4695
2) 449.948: 0.5497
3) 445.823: 0.5416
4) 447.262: 0.4798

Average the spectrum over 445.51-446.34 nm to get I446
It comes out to 0.463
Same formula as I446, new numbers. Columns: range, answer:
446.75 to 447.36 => 0.487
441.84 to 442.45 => 0.472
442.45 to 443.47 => 0.534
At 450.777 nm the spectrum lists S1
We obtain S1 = 0.5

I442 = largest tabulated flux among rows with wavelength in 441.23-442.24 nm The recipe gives 0.5224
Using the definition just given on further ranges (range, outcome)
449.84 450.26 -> 0.5497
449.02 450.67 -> 0.5718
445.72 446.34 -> 0.5416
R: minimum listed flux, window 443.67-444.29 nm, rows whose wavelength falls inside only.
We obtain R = 0.4992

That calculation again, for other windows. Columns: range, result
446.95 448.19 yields 0.4362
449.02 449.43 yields 0.4023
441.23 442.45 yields 0.4376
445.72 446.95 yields 0.3782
